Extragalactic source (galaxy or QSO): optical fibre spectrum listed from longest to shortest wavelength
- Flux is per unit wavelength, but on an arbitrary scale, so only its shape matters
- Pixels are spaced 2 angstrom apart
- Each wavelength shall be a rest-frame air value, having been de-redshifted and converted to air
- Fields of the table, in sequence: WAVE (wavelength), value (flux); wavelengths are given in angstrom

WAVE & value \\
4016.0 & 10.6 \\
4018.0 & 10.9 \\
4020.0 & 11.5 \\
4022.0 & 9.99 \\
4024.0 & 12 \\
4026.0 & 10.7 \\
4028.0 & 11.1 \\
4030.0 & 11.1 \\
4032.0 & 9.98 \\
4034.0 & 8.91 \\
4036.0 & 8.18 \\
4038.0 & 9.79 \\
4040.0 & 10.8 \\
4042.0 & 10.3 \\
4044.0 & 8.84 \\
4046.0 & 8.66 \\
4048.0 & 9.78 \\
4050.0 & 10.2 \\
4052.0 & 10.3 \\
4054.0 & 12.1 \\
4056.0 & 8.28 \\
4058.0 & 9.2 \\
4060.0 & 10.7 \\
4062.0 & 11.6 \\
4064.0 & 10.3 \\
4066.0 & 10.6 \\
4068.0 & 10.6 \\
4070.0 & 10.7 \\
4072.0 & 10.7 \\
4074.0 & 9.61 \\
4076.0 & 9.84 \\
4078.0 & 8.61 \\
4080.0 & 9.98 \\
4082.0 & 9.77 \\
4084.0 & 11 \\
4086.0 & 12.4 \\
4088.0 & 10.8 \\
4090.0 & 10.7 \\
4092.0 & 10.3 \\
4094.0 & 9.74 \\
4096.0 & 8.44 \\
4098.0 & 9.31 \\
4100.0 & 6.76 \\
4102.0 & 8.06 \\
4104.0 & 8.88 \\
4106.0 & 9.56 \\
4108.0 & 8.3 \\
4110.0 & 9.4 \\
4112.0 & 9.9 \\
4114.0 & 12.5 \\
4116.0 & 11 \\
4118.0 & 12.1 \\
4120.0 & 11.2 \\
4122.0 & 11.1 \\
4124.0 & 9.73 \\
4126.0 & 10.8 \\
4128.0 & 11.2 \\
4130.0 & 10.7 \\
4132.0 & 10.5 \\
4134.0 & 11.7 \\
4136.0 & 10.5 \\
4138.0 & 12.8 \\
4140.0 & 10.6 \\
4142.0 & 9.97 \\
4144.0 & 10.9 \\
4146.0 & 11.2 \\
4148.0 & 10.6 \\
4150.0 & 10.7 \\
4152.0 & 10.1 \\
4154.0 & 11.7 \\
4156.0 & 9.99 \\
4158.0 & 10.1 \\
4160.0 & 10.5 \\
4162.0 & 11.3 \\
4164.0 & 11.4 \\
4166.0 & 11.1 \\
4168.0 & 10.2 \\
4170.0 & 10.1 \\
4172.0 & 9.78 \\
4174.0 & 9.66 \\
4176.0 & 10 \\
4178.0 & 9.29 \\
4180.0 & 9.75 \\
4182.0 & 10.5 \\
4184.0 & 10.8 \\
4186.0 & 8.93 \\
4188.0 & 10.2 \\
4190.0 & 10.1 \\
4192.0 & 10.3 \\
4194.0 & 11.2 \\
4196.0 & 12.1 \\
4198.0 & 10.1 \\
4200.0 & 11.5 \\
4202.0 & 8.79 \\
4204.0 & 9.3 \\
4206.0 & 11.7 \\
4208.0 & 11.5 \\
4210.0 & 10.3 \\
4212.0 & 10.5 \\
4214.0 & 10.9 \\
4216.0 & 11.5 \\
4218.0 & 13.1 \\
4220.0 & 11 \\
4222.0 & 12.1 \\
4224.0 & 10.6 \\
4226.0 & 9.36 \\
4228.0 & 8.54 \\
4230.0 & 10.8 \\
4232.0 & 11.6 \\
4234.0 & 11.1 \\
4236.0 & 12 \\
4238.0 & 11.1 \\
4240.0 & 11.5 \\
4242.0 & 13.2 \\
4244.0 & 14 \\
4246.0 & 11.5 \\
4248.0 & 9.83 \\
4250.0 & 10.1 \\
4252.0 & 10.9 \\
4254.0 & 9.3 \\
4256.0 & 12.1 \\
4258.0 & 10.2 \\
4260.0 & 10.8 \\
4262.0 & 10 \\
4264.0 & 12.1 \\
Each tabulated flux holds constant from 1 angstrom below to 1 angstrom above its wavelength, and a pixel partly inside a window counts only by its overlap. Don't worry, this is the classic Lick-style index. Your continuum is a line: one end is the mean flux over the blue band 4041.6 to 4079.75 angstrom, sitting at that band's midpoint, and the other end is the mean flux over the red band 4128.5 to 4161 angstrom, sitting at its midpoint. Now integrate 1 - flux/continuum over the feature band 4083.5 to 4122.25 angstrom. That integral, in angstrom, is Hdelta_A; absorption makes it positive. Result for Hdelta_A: 1.4 angstrom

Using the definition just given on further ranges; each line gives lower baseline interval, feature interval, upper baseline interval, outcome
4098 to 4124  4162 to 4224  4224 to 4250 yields 0.6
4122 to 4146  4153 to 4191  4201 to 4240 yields 2.0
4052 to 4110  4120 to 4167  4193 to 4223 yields -1.8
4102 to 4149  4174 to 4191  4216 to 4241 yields 1.5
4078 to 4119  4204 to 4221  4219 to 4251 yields -0.4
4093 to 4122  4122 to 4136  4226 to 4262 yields -1.2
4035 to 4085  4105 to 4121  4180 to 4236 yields -0.4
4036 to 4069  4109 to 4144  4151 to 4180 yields -2.3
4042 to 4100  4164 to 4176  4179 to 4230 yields 0.2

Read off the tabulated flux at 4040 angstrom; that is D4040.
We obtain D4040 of 10.8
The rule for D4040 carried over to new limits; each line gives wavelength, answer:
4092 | 10.3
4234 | 11.1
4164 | 11.4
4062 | 11.6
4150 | 10.7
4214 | 10.9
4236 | 12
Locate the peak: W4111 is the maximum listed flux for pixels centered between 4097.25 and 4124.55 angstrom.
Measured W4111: 12.5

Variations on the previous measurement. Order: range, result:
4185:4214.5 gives 12.1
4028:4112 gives 12.4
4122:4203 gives 12.8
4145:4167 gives 11.7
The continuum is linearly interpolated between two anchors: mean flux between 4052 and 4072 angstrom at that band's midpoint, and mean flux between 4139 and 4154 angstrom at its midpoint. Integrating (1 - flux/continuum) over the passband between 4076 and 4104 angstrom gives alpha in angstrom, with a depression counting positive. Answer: 2.3 angstrom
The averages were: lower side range 10.5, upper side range 10.7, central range 9.66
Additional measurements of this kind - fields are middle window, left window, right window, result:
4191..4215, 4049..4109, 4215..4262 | 0.4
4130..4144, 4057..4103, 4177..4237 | -0.9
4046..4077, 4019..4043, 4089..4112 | -1.4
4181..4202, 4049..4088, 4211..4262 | 0.8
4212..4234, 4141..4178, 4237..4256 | 0.3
